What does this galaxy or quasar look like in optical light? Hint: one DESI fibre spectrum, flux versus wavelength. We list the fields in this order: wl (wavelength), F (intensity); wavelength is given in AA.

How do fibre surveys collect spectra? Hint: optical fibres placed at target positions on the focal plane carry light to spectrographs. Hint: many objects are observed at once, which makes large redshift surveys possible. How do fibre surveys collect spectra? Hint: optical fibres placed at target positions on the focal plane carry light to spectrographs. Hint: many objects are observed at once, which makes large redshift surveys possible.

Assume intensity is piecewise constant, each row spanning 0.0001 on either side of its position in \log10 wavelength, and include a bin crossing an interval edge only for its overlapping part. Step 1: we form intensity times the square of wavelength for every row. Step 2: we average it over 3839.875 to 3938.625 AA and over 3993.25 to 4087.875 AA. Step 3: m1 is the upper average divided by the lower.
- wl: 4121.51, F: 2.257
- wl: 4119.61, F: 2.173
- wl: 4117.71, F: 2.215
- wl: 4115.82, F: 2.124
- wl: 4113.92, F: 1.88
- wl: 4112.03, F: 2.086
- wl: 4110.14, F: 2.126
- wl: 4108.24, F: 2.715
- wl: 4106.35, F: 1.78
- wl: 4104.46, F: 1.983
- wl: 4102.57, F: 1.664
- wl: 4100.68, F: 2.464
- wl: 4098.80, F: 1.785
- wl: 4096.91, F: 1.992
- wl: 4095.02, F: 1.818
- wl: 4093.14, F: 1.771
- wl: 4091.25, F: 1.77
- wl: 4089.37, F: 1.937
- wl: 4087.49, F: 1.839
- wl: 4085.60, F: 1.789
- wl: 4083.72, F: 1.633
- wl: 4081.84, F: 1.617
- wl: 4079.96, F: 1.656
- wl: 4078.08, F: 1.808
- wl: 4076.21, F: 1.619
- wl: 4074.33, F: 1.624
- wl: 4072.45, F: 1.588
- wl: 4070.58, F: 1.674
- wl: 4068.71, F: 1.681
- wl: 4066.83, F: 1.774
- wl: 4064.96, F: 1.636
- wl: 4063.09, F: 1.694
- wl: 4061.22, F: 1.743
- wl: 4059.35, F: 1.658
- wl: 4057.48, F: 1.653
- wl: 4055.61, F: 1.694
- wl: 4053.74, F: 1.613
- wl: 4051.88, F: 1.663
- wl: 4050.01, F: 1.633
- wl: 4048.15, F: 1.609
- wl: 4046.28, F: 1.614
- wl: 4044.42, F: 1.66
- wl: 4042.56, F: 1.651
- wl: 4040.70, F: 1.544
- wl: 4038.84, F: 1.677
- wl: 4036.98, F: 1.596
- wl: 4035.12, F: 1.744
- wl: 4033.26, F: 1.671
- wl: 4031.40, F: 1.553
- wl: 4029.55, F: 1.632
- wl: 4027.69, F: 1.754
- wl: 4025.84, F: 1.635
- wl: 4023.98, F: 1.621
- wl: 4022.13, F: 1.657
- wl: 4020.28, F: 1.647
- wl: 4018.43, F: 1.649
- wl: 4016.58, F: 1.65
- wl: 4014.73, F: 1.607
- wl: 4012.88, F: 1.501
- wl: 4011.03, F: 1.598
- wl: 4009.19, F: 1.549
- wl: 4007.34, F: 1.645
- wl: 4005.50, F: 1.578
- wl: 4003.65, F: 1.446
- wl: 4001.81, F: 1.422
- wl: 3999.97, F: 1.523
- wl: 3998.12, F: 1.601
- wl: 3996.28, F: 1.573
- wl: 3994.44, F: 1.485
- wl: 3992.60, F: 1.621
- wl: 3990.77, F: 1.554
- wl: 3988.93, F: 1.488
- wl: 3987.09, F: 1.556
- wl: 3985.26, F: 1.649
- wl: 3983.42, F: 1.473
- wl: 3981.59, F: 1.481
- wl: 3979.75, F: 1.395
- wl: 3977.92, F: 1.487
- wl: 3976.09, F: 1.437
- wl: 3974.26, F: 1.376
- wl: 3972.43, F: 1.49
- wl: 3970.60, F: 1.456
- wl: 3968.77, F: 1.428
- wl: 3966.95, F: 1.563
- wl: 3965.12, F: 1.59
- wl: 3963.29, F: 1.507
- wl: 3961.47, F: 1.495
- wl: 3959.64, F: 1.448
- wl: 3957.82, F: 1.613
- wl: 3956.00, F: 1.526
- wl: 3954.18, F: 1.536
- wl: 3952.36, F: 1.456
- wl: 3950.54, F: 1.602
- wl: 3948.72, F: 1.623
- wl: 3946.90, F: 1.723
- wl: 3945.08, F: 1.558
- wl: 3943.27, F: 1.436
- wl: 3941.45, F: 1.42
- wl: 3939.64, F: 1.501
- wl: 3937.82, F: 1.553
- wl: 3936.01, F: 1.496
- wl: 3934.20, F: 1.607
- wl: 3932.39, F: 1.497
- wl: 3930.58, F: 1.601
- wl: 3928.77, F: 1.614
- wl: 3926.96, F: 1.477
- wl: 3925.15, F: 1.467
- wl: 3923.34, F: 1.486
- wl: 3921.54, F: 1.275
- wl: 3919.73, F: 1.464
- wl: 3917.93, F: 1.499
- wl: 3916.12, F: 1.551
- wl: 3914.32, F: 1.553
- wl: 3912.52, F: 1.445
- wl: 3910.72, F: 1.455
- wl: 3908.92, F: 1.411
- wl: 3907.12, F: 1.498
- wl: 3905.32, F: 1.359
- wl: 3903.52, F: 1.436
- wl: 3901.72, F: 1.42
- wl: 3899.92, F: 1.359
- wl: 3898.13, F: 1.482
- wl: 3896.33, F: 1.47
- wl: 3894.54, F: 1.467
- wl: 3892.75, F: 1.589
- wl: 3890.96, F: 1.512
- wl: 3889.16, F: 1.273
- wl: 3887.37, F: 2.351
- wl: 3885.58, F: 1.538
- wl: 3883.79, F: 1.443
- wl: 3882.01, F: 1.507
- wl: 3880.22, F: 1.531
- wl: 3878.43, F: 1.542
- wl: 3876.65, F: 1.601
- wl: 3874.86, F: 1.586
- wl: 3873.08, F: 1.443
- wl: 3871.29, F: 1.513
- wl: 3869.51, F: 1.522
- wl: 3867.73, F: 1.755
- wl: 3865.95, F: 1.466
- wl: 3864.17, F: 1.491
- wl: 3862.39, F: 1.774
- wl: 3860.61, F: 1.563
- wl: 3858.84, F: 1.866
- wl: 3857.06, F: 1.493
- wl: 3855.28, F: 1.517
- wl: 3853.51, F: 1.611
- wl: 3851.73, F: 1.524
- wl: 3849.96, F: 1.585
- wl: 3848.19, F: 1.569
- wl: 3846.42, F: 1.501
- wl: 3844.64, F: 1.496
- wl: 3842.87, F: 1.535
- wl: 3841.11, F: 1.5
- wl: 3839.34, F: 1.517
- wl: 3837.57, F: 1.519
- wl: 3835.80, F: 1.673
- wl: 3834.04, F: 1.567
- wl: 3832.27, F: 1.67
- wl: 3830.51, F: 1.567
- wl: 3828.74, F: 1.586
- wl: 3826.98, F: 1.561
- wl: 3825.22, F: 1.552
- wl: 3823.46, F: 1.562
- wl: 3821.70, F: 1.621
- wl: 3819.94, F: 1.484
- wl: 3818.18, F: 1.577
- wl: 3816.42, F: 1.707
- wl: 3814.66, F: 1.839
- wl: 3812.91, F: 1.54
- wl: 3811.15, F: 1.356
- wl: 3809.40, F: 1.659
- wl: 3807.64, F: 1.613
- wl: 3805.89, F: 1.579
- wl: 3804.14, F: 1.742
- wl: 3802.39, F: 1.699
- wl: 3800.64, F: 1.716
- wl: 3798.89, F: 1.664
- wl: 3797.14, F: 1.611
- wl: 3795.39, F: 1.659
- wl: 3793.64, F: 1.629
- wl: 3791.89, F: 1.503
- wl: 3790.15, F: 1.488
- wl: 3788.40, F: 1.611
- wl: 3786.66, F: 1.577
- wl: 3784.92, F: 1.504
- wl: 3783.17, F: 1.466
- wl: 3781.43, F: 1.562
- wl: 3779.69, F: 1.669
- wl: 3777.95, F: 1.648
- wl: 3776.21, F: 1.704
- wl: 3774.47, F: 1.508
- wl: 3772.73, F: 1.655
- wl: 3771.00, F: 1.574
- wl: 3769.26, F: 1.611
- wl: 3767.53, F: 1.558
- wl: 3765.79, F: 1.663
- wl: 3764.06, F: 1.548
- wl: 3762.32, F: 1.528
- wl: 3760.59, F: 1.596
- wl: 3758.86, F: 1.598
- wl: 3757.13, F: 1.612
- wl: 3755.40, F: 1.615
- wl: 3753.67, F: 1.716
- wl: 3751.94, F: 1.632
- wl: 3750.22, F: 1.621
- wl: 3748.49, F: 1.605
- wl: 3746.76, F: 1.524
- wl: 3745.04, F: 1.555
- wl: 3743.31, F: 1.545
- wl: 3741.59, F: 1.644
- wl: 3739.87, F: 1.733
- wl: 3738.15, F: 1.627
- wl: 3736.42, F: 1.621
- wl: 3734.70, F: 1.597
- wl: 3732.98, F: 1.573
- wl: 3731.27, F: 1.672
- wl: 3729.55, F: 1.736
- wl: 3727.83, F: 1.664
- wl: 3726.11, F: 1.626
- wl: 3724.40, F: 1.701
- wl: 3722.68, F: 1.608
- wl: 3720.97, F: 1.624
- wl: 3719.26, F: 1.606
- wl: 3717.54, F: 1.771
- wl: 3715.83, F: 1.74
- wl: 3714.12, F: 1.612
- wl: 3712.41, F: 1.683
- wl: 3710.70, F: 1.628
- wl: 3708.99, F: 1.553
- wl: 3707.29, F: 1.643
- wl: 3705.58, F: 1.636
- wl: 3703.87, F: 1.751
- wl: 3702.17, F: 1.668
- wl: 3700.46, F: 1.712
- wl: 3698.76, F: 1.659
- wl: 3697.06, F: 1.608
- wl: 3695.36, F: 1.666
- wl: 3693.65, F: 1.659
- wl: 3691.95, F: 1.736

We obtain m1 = 1.2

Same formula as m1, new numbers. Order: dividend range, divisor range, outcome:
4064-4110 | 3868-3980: 1.31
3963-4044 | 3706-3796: 1.10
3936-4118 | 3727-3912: 1.17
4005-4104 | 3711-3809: 1.21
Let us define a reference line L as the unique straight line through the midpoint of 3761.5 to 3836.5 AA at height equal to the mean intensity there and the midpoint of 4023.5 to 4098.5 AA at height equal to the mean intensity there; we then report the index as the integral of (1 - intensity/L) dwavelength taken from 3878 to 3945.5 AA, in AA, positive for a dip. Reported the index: 5.6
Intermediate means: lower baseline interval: 1.6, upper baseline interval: 1.69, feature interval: 1.5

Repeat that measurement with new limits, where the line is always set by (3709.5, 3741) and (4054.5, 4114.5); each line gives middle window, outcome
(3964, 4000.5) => 5.4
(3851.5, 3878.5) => 2.1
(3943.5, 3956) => 1.3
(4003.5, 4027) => 2.4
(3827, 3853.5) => 2.3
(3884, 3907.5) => 2.9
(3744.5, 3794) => 2.5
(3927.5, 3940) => 1.4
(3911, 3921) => 1.4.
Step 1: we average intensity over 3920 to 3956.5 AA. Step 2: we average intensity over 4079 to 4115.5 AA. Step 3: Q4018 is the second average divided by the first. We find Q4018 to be 1.3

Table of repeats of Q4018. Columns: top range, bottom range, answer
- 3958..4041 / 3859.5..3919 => 1.02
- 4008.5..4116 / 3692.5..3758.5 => 1.06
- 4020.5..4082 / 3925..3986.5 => 1.09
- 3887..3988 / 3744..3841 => 0.94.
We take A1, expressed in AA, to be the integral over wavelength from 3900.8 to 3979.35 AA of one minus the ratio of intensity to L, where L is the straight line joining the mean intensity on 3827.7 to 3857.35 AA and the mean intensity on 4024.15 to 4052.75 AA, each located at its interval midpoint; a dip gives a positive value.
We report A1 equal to 4.9 AA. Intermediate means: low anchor 1.56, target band 1.5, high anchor 1.64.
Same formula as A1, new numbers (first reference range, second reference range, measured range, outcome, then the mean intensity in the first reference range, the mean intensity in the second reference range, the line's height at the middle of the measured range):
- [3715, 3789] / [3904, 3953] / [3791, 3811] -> -0.59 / 1.62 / 1.5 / 1.59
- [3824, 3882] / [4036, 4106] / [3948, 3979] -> 2.66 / 1.57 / 1.73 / 1.65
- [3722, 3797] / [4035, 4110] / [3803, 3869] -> 2.23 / 1.61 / 1.76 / 1.64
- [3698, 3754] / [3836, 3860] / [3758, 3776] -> 0.31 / 1.64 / 1.56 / 1.62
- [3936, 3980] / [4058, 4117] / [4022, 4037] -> 0.32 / 1.51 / 1.84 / 1.69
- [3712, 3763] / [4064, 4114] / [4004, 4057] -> 5.22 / 1.63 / 1.84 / 1.81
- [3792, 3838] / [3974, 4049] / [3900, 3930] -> 2.50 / 1.61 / 1.58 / 1.59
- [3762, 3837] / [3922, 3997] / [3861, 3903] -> 0.28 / 1.6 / 1.52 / 1.56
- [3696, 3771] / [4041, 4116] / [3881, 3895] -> 0.94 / 1.63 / 1.79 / 1.7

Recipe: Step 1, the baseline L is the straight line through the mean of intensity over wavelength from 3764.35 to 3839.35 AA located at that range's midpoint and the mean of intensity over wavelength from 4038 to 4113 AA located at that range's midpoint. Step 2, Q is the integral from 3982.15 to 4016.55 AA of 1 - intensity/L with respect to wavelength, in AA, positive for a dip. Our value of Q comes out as 3.5 AA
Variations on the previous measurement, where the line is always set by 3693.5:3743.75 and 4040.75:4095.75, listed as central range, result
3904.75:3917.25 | 1.5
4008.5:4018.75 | 0.6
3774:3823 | 1.7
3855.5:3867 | 0.4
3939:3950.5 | 0.9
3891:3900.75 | 1.1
